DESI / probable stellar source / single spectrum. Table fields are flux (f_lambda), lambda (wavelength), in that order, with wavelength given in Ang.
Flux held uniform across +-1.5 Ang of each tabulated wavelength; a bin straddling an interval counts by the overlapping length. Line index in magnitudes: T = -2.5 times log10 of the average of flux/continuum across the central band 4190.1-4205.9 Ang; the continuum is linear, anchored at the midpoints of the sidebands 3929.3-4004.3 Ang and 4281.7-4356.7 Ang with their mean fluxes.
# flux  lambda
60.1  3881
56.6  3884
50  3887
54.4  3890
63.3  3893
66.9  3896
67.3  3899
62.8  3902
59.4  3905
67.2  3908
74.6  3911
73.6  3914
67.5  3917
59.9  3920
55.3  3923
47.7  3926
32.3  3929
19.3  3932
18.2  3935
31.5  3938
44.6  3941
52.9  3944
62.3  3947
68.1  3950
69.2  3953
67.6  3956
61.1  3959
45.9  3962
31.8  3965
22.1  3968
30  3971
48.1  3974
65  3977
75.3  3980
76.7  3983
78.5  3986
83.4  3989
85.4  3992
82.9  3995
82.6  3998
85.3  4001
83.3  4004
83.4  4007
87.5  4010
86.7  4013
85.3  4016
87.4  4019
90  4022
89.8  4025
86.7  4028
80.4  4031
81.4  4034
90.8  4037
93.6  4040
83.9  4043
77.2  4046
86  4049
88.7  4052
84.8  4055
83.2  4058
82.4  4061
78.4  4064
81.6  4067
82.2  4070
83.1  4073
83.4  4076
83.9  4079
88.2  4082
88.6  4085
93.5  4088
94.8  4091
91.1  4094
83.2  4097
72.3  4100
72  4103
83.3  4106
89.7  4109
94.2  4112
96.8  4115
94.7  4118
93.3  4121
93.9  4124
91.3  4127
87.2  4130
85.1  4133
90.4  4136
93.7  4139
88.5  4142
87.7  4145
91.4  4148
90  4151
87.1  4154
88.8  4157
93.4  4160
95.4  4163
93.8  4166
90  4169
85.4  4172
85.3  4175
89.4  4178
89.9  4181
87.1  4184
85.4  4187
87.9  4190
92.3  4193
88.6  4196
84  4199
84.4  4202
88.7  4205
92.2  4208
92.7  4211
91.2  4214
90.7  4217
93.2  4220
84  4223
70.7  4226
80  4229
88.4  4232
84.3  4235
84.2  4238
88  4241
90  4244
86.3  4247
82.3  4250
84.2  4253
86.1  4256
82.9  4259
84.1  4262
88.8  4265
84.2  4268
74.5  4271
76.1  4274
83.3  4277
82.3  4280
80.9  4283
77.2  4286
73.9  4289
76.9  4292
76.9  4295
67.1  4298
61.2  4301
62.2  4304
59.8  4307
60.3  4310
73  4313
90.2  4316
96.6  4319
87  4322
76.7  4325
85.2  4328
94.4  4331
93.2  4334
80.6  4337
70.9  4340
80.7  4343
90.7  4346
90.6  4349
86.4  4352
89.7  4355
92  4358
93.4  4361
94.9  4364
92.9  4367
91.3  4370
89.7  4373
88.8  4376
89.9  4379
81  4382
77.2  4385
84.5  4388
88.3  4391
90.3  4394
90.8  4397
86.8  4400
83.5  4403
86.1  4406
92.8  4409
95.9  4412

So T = -0.21 mag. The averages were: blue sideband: 58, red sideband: 79.3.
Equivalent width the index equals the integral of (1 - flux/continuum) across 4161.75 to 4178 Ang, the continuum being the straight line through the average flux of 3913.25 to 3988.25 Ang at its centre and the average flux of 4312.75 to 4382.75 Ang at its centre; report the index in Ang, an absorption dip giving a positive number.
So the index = -4.06 Ang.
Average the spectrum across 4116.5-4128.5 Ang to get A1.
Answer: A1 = 93.3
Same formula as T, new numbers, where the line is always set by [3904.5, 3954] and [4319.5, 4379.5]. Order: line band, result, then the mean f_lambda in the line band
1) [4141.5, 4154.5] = -0.24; 89.1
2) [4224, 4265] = -0.06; 84.1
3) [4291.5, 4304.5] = 0.21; 68.8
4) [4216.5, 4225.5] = -0.13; 87.1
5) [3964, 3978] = 0.41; 38.8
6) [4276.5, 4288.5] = 0.03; 80.1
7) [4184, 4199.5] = -0.17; 87.8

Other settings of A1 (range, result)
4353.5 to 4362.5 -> 91.7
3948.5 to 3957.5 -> 68.3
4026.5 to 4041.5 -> 86.6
